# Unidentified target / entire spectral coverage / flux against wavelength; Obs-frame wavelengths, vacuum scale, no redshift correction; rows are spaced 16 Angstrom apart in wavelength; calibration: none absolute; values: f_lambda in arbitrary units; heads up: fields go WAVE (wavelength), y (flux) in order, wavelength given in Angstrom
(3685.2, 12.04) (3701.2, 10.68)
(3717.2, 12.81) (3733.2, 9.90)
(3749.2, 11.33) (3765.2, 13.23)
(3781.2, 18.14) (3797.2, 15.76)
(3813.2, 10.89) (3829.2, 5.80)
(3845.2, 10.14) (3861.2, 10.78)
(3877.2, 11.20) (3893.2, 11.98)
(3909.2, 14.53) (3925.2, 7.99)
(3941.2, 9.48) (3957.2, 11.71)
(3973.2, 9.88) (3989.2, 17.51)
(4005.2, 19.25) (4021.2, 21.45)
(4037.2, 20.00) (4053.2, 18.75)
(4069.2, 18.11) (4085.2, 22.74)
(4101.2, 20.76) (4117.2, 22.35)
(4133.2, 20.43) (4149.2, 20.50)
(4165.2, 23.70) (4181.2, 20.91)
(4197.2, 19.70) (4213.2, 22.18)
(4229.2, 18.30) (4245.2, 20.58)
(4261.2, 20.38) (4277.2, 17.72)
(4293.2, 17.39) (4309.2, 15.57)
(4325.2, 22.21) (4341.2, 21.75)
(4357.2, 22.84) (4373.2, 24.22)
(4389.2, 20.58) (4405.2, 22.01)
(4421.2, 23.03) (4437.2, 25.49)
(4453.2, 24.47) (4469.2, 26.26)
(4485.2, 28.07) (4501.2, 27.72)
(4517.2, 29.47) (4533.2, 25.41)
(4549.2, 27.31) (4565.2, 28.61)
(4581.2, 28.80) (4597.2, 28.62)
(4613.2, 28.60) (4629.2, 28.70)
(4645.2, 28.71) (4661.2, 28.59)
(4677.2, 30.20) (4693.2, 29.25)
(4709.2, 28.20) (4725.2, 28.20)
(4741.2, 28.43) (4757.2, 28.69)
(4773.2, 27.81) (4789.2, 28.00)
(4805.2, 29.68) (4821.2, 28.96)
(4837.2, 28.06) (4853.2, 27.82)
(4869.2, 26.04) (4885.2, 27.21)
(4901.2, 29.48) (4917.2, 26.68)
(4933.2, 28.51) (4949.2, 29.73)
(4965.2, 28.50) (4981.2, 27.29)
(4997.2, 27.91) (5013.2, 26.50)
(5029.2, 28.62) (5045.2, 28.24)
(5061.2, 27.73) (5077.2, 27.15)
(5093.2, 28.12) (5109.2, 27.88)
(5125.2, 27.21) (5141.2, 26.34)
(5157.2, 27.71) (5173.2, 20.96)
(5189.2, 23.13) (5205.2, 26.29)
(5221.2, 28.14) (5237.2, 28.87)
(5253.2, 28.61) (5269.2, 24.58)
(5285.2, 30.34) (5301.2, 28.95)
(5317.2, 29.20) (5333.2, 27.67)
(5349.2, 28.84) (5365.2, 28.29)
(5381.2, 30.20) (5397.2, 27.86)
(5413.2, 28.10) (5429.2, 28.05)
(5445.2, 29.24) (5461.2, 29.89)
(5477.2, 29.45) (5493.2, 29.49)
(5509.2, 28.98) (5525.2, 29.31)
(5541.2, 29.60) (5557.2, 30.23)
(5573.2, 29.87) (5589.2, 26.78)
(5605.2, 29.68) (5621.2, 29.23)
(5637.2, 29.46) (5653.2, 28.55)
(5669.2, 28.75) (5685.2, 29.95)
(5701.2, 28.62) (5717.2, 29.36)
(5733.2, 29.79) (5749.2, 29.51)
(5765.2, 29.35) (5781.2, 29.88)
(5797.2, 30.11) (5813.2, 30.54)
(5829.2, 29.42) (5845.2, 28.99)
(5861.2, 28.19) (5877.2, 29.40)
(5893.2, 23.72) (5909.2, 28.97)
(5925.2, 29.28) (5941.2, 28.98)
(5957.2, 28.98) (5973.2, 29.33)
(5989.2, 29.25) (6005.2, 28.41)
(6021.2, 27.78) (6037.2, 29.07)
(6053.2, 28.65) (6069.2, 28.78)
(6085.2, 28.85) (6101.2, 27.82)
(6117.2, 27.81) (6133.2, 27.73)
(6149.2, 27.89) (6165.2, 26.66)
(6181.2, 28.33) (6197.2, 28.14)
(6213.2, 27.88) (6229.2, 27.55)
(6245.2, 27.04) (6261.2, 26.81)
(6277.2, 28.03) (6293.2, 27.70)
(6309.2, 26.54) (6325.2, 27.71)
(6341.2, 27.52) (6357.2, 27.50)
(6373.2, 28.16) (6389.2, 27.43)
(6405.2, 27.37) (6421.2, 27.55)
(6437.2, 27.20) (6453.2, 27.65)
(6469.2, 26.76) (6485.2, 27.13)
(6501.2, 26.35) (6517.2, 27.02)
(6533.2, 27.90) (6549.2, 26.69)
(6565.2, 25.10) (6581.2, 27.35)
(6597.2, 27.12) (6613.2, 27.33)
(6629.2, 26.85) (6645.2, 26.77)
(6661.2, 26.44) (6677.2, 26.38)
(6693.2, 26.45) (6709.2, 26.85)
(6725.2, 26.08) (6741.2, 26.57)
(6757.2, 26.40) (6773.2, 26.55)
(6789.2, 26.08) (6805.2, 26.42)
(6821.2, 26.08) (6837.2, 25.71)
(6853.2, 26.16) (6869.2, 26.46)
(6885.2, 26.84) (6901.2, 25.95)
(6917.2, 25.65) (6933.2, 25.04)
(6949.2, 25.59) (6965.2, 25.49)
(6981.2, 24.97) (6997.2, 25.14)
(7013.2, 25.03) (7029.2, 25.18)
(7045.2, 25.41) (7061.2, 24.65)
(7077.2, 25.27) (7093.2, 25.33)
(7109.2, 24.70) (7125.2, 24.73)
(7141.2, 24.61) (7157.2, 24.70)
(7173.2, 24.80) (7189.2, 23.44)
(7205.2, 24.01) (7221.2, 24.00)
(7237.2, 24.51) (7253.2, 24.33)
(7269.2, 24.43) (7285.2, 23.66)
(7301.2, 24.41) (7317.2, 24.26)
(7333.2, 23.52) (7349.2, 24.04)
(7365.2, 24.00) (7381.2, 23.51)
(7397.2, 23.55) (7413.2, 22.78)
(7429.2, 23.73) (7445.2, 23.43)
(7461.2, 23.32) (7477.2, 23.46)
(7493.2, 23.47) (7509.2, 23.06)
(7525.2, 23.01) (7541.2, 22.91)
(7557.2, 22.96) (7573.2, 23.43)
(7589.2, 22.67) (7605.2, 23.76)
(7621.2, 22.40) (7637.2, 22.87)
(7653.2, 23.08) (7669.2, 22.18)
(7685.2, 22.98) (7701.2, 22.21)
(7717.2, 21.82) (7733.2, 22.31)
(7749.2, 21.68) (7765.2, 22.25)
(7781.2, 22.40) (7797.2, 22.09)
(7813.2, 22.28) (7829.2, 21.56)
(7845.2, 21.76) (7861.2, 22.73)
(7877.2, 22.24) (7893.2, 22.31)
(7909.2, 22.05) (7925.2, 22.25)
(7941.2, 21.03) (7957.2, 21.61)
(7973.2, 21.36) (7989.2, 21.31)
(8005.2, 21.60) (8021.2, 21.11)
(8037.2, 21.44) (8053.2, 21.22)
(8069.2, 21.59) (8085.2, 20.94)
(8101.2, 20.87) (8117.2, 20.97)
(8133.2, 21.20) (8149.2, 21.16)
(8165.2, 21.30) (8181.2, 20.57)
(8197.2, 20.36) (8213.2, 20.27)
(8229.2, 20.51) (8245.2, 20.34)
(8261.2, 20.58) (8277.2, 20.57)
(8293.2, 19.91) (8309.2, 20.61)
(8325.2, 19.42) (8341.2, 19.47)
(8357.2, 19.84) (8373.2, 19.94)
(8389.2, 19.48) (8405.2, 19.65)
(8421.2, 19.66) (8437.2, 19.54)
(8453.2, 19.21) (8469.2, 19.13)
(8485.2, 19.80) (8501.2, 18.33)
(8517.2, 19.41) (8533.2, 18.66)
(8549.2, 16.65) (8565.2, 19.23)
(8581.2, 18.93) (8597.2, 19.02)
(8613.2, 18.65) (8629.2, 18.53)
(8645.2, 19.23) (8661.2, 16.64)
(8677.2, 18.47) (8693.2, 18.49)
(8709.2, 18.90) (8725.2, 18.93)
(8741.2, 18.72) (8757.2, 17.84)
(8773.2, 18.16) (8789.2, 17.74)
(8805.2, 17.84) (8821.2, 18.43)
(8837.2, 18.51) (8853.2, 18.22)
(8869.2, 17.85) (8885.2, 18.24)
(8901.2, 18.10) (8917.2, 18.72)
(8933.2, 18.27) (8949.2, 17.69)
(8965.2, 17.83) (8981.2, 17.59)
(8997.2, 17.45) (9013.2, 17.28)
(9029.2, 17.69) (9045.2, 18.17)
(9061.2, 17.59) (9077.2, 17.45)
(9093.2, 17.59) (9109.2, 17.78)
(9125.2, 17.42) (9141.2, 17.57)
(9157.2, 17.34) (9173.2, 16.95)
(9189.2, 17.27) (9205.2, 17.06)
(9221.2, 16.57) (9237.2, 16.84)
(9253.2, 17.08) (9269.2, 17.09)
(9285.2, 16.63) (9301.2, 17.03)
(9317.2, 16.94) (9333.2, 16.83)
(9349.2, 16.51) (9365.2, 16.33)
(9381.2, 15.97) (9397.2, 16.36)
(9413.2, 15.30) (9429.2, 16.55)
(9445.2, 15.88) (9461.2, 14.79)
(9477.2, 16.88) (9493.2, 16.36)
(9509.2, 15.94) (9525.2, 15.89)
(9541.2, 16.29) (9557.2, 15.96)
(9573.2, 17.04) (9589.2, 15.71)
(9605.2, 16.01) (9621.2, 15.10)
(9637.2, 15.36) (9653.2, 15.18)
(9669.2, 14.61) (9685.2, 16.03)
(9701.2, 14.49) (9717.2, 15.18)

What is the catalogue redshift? 0.000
